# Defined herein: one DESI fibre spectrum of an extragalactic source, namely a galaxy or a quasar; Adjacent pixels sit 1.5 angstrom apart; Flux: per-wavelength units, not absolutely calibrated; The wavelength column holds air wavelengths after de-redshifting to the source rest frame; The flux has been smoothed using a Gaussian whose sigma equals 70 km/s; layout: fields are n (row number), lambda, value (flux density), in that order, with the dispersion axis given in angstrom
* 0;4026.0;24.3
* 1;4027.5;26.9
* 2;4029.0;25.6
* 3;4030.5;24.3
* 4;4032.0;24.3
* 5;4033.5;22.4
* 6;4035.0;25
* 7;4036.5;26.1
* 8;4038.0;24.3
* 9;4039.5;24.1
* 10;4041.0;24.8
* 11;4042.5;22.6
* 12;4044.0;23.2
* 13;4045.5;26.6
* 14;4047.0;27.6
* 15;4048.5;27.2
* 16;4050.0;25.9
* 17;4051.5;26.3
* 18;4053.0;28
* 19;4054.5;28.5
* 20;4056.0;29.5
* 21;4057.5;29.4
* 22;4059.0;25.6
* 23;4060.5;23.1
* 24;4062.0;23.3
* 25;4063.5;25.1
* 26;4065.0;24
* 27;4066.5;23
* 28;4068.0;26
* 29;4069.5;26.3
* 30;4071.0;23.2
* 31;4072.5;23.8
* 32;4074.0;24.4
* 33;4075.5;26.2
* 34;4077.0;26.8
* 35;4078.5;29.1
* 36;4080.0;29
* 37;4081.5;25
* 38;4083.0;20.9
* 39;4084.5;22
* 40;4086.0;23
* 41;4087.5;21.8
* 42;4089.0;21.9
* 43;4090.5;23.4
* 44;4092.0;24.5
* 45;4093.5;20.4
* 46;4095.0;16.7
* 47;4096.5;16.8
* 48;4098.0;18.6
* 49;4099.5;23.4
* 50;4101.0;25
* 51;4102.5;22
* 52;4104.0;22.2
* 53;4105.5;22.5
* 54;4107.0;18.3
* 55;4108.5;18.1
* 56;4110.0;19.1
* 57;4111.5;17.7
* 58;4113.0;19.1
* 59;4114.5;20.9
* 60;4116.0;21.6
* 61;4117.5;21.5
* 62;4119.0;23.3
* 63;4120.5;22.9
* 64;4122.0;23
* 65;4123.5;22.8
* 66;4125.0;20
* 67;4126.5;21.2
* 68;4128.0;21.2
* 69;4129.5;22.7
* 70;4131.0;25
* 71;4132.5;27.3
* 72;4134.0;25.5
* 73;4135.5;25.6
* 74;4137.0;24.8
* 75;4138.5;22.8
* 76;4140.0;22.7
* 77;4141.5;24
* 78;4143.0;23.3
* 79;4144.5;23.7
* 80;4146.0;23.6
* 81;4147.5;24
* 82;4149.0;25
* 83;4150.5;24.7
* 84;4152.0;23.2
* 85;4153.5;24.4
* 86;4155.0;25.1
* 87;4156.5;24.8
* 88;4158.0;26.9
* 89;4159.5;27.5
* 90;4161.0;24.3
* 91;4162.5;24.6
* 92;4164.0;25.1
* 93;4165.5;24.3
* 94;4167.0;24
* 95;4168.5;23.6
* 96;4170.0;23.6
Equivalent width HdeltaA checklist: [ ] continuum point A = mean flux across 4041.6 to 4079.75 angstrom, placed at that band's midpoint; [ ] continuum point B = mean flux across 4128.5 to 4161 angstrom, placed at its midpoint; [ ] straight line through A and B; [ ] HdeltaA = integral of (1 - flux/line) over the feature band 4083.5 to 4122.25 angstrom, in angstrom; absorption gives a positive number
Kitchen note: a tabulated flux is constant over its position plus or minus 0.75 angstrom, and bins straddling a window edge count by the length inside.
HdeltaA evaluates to 6.3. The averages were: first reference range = 25.8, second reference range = 24.6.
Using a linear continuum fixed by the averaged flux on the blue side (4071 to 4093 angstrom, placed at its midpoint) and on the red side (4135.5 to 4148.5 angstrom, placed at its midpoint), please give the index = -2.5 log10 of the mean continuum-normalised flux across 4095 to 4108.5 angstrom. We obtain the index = 0.17 mag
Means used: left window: 24.3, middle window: 20.7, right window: 23.8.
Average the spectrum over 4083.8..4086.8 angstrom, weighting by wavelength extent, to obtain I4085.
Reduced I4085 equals 22.5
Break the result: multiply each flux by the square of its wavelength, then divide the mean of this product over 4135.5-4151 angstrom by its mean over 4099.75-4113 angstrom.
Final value 1.18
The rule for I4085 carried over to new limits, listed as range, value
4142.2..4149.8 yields 23.9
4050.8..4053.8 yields 27.2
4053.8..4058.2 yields 29.1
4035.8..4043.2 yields 24.4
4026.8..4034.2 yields 24.7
